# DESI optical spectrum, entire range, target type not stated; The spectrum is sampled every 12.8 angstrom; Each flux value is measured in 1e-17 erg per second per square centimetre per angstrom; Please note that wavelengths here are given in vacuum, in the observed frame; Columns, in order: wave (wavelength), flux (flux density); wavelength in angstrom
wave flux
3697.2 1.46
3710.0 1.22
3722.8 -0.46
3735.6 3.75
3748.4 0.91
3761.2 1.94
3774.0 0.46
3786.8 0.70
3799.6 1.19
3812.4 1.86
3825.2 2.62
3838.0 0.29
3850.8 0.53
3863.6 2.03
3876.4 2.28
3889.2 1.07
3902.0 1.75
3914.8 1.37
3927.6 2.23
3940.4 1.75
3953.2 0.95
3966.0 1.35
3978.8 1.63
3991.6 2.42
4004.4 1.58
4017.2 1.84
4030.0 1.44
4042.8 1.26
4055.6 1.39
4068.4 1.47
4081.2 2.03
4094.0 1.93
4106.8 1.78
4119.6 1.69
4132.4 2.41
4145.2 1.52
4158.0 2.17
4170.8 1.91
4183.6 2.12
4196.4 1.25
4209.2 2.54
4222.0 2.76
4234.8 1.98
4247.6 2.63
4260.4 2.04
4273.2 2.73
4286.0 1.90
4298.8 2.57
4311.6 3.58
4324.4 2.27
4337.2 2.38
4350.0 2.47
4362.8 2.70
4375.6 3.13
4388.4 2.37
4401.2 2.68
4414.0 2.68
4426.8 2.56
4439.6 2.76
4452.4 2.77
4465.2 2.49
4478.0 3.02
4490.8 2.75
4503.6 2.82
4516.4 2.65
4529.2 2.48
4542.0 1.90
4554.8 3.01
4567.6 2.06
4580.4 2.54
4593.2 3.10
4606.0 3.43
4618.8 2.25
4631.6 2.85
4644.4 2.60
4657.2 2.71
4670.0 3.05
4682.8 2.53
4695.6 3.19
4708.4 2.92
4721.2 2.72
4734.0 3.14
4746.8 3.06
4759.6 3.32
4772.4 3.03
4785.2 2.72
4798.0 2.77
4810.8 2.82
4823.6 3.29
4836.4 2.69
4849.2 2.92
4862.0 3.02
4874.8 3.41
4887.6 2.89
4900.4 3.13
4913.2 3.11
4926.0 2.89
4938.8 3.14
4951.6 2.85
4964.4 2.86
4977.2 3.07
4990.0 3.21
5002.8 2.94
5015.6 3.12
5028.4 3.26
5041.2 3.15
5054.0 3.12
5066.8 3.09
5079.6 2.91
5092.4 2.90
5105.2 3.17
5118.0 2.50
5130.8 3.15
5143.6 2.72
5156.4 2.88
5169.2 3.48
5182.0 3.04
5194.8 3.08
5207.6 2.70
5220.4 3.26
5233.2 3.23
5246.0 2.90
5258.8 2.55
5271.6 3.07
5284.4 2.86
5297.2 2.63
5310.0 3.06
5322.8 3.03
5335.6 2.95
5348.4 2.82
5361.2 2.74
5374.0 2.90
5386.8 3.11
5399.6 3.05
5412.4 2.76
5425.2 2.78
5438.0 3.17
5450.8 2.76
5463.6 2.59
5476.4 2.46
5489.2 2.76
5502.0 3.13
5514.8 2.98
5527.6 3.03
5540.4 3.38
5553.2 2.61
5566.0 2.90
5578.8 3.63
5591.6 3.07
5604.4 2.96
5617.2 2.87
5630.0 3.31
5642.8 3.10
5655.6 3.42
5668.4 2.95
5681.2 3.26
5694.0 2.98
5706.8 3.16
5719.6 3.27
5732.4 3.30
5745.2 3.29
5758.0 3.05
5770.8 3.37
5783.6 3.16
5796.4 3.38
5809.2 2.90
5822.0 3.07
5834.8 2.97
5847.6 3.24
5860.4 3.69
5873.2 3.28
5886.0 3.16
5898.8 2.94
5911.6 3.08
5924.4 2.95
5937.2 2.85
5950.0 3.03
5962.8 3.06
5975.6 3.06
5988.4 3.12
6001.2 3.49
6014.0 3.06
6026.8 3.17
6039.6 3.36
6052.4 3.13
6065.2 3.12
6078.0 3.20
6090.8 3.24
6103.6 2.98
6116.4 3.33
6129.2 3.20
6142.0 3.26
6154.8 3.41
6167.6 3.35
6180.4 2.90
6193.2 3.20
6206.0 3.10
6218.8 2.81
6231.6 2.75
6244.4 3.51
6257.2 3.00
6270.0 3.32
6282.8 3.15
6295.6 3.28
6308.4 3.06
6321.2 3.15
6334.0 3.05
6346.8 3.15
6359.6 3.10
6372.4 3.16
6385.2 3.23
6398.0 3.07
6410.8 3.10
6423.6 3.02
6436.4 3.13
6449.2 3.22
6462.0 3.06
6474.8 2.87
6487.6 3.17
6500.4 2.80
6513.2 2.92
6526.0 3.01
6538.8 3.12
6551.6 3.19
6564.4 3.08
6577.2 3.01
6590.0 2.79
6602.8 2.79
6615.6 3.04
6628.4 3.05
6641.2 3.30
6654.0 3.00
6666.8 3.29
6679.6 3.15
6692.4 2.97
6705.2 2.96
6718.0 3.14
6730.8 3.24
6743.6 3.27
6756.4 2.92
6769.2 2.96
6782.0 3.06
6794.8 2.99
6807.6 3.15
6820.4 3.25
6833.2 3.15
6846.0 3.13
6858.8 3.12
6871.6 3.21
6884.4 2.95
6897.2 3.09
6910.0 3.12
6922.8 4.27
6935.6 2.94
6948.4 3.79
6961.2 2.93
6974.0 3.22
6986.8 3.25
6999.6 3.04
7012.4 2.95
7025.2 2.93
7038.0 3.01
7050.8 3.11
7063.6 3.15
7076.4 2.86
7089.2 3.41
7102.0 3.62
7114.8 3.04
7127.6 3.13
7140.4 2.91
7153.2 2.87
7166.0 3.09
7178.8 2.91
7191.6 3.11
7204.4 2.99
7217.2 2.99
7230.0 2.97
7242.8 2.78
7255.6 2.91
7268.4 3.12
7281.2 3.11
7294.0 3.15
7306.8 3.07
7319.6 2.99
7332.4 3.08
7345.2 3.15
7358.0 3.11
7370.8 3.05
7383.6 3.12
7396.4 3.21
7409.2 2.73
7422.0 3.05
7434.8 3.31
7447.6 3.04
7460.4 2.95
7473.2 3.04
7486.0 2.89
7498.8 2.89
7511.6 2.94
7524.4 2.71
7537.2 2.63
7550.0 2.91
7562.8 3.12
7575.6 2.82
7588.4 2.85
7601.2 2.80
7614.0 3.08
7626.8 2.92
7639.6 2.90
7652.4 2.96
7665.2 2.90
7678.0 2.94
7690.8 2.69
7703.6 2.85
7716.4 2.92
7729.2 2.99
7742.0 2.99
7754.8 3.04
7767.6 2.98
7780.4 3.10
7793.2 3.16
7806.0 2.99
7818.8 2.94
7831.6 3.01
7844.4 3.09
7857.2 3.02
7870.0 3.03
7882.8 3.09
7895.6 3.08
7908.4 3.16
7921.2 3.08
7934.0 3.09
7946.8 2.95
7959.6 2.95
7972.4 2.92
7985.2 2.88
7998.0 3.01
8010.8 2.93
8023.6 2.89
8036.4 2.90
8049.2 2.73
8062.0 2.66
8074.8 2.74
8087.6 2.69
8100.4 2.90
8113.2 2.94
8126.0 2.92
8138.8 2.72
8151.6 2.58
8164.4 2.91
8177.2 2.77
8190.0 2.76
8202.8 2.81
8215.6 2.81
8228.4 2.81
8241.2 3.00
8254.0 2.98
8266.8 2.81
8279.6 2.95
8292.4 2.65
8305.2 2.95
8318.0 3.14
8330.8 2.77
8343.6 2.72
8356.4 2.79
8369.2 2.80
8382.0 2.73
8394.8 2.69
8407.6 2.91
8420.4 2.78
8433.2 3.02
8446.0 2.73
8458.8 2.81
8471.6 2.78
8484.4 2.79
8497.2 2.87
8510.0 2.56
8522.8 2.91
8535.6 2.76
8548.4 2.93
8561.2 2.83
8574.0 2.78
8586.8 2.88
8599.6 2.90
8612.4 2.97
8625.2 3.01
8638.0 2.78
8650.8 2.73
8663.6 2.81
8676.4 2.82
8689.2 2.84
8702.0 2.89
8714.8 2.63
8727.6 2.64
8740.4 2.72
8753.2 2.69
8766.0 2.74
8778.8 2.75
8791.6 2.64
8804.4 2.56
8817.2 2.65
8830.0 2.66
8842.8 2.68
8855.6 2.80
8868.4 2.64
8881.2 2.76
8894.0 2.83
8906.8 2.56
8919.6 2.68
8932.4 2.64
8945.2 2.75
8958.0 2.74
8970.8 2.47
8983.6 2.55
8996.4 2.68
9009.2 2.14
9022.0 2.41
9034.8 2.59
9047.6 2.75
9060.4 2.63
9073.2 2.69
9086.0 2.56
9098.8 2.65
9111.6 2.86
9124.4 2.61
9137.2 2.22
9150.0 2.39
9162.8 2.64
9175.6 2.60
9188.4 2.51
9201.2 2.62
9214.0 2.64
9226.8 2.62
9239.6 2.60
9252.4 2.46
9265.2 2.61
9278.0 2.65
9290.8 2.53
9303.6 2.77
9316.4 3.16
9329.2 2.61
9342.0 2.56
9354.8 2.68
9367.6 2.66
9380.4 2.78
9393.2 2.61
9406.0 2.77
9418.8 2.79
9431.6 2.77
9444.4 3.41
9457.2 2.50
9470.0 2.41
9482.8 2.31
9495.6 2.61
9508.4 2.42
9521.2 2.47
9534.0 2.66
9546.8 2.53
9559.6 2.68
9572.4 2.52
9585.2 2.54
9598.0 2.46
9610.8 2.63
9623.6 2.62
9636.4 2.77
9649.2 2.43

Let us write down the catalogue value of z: 0.055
